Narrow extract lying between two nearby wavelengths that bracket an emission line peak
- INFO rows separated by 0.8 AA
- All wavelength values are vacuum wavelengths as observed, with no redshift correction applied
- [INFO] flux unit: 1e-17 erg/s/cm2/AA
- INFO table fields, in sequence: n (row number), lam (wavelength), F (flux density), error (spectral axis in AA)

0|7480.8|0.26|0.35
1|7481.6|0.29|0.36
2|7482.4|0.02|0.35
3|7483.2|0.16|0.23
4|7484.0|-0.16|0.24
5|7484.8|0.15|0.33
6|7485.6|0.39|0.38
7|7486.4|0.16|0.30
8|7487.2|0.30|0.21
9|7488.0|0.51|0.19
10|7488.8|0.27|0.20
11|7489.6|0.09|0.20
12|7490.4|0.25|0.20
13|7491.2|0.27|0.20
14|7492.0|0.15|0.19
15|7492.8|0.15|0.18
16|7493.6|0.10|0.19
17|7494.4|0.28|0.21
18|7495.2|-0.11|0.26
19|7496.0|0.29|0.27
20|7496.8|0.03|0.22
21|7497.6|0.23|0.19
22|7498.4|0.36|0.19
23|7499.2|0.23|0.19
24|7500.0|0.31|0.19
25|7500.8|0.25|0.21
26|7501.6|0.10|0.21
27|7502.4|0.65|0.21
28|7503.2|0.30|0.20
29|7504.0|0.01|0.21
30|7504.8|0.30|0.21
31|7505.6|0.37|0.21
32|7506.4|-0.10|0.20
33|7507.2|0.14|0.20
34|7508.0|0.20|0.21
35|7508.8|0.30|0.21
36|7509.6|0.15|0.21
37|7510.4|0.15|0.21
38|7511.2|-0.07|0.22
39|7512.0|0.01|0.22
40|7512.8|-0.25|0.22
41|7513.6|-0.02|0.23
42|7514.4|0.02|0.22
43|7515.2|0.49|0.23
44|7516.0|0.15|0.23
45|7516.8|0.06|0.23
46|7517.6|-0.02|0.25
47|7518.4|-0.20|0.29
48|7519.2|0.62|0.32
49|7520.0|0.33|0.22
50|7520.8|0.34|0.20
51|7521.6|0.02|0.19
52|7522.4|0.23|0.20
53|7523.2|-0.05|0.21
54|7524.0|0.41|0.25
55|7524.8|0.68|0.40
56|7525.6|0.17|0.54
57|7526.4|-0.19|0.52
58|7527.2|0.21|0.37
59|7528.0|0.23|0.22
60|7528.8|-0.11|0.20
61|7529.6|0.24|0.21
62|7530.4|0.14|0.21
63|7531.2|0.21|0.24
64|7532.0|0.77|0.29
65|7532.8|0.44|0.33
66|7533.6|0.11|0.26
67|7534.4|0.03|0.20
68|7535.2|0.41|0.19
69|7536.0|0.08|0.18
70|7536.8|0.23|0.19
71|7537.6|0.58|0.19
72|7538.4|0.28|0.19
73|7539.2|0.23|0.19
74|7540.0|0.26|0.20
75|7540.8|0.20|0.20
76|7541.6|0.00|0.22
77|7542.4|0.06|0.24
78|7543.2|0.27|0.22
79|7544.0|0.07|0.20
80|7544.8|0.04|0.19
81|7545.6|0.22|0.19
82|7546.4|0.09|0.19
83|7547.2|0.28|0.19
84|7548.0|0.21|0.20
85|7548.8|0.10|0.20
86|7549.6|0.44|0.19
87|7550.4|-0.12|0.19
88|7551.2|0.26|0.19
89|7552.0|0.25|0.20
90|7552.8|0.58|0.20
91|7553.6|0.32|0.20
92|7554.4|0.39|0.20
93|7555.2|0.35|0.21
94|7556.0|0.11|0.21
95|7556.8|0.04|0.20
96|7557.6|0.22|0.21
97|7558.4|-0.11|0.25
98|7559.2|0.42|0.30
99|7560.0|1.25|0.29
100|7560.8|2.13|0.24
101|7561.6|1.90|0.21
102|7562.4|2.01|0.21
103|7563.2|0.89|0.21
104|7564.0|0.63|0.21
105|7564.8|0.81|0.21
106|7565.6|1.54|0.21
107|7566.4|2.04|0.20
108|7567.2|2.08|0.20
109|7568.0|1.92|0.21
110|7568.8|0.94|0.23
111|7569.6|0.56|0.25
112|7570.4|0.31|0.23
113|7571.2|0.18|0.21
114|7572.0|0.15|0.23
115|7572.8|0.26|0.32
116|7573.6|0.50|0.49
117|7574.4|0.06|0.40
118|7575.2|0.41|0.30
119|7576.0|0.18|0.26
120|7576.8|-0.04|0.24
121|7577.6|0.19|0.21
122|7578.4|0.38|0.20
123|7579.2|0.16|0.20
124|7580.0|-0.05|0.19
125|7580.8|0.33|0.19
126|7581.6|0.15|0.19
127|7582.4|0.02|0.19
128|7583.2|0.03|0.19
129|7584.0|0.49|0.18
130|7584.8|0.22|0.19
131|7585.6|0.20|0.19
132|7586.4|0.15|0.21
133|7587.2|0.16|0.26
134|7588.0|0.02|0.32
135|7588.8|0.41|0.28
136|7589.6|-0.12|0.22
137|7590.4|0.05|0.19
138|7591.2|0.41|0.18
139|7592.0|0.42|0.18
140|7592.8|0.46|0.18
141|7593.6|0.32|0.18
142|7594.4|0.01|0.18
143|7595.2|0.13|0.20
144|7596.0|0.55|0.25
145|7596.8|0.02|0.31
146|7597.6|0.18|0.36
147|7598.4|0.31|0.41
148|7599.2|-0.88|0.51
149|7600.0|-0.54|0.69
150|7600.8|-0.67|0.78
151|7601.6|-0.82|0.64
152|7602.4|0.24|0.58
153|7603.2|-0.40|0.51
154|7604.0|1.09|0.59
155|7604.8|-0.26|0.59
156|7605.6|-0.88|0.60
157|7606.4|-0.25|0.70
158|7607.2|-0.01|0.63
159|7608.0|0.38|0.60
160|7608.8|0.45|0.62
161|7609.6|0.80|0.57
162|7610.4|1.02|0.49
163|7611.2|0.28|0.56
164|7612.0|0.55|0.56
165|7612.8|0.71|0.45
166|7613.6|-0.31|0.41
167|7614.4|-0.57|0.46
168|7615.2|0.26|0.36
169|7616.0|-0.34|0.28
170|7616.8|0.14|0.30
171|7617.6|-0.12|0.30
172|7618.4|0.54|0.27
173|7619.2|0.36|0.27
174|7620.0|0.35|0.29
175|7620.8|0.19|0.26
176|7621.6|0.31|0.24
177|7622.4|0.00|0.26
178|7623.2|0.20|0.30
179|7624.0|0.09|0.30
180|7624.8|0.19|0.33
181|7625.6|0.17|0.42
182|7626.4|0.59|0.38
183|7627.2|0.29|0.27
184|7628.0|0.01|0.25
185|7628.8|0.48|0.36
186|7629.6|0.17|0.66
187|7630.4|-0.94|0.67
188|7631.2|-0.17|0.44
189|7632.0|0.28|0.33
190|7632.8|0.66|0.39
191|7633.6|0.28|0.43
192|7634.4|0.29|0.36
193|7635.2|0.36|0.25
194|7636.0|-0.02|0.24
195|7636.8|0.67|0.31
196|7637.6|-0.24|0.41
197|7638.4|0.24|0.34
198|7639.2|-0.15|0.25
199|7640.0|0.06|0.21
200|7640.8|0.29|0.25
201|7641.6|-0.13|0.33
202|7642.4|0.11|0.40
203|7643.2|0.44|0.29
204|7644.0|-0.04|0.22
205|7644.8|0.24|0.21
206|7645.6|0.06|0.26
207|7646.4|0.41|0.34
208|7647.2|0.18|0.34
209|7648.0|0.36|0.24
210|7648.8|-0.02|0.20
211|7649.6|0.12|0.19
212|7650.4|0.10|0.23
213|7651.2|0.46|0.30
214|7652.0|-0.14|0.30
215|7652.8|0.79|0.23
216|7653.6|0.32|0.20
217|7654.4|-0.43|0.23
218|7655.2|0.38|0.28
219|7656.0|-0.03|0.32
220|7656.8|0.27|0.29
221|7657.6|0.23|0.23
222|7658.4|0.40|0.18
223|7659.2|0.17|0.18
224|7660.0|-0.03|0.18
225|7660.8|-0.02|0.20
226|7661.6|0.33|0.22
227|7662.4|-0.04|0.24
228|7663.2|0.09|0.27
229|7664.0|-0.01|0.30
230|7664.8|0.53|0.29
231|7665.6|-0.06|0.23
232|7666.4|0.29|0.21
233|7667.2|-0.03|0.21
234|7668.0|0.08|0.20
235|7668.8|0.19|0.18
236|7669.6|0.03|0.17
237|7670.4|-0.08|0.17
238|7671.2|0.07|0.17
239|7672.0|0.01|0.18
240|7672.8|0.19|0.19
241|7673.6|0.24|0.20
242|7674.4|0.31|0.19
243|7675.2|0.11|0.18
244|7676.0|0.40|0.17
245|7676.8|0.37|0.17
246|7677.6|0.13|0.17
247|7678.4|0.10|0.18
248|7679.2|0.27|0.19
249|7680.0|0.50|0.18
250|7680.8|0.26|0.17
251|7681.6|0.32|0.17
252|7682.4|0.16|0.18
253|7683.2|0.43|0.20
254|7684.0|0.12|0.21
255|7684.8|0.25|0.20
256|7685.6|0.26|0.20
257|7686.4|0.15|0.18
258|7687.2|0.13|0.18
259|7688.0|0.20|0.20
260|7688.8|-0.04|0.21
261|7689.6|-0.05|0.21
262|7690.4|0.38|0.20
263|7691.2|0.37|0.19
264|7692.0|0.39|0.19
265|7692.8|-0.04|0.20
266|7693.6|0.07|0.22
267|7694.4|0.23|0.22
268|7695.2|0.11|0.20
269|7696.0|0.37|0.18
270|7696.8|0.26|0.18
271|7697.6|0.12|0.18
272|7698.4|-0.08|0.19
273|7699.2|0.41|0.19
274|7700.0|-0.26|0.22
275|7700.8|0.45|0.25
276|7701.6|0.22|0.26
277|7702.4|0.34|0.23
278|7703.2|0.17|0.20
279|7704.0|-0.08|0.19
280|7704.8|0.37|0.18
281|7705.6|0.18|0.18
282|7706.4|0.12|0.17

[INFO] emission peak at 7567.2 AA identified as [O II]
